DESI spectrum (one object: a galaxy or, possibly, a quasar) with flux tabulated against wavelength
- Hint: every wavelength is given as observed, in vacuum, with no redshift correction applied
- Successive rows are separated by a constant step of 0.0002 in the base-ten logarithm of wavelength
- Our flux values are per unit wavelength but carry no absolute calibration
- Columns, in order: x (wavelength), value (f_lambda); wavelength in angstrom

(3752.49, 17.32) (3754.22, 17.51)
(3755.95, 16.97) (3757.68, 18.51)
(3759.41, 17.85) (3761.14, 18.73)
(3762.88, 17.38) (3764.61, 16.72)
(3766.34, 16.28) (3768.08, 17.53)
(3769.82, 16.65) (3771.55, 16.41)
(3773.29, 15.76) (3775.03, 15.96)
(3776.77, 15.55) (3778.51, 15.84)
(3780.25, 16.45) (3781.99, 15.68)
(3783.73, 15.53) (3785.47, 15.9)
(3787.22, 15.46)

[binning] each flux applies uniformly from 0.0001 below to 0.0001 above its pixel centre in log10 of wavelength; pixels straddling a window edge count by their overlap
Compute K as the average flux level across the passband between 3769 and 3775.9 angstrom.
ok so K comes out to 16.2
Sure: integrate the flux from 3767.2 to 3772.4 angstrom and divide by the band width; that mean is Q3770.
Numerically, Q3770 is 16.9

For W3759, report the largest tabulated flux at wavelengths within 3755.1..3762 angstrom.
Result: 18.73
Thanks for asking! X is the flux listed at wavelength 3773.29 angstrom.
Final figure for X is 15.76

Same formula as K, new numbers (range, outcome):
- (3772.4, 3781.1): 15.9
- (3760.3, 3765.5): 17.6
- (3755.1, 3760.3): 17.8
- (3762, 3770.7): 16.9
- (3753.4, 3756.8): 17.2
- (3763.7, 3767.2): 16.5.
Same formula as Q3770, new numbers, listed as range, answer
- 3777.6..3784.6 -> 15.9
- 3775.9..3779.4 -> 15.7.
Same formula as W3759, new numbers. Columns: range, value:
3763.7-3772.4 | 17.53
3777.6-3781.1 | 16.45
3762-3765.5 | 17.38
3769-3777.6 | 16.65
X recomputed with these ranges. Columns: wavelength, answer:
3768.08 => 17.53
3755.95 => 16.97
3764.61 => 16.72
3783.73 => 15.53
